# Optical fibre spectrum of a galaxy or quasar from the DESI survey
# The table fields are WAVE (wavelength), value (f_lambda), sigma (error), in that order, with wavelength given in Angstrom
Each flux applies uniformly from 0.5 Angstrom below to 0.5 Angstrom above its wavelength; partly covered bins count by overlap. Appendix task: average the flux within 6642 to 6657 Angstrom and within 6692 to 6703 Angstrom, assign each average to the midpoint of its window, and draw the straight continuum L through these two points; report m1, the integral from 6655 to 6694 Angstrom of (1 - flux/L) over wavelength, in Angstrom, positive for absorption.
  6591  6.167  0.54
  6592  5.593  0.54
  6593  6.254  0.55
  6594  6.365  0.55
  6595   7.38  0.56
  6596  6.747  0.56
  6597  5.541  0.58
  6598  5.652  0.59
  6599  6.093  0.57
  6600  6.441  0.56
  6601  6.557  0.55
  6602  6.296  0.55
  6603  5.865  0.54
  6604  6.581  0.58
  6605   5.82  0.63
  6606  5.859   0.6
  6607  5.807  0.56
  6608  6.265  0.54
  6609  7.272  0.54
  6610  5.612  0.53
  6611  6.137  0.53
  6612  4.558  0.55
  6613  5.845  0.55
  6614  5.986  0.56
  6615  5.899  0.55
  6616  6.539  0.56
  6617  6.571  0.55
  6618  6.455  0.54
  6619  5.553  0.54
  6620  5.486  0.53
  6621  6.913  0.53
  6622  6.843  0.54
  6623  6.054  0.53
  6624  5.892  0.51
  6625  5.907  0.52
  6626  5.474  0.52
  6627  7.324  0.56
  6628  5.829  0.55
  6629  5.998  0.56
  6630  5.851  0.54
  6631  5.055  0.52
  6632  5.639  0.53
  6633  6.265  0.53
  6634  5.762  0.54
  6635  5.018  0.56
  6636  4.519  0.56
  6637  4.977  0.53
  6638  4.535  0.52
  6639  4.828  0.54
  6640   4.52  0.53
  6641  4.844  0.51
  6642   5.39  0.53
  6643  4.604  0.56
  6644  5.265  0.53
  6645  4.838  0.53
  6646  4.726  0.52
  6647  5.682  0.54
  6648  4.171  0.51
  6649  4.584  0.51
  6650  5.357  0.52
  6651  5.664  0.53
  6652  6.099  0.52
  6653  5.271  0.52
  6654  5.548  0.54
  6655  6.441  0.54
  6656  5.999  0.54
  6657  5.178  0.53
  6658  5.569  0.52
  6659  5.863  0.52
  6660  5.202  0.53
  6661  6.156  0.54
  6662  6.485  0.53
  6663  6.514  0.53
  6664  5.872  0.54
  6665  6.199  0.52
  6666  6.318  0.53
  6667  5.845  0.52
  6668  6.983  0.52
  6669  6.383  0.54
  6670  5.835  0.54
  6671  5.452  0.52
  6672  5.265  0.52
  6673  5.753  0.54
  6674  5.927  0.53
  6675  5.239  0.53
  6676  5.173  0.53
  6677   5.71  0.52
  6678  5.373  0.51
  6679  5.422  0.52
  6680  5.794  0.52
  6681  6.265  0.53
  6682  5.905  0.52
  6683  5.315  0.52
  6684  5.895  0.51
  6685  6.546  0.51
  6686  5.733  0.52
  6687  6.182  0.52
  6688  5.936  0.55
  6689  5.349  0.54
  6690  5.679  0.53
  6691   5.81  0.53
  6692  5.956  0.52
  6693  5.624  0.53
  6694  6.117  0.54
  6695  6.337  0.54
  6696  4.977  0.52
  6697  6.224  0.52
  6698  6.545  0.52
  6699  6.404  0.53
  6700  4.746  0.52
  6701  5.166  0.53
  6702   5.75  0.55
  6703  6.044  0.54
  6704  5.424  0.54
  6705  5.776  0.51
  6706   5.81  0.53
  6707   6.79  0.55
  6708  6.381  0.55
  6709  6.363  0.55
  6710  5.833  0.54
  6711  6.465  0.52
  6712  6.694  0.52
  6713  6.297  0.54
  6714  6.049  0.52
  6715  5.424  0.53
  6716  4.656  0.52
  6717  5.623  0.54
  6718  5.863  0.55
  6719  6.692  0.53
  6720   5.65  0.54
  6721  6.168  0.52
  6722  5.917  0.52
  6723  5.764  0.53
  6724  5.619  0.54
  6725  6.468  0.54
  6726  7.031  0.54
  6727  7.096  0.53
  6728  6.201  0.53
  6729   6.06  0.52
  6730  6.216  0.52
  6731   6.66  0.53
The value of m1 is -2.0 Angstrom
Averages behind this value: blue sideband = 5.3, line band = 5.85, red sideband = 5.81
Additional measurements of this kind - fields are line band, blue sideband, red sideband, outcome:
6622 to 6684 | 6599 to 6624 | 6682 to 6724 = 4.3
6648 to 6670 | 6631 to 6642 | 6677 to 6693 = -1.7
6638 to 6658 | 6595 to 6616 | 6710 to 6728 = 2.9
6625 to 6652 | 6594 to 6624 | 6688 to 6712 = 3.5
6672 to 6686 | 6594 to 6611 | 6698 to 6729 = 0.9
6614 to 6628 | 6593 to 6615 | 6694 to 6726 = -0.2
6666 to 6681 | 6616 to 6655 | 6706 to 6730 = 0.1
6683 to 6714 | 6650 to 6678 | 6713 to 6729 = 0.0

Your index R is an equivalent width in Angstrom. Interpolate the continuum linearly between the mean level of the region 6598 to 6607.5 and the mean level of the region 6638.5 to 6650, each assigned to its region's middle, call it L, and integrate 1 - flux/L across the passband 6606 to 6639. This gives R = -1.9 Angstrom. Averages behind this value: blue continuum 6.12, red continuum 4.88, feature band 5.85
